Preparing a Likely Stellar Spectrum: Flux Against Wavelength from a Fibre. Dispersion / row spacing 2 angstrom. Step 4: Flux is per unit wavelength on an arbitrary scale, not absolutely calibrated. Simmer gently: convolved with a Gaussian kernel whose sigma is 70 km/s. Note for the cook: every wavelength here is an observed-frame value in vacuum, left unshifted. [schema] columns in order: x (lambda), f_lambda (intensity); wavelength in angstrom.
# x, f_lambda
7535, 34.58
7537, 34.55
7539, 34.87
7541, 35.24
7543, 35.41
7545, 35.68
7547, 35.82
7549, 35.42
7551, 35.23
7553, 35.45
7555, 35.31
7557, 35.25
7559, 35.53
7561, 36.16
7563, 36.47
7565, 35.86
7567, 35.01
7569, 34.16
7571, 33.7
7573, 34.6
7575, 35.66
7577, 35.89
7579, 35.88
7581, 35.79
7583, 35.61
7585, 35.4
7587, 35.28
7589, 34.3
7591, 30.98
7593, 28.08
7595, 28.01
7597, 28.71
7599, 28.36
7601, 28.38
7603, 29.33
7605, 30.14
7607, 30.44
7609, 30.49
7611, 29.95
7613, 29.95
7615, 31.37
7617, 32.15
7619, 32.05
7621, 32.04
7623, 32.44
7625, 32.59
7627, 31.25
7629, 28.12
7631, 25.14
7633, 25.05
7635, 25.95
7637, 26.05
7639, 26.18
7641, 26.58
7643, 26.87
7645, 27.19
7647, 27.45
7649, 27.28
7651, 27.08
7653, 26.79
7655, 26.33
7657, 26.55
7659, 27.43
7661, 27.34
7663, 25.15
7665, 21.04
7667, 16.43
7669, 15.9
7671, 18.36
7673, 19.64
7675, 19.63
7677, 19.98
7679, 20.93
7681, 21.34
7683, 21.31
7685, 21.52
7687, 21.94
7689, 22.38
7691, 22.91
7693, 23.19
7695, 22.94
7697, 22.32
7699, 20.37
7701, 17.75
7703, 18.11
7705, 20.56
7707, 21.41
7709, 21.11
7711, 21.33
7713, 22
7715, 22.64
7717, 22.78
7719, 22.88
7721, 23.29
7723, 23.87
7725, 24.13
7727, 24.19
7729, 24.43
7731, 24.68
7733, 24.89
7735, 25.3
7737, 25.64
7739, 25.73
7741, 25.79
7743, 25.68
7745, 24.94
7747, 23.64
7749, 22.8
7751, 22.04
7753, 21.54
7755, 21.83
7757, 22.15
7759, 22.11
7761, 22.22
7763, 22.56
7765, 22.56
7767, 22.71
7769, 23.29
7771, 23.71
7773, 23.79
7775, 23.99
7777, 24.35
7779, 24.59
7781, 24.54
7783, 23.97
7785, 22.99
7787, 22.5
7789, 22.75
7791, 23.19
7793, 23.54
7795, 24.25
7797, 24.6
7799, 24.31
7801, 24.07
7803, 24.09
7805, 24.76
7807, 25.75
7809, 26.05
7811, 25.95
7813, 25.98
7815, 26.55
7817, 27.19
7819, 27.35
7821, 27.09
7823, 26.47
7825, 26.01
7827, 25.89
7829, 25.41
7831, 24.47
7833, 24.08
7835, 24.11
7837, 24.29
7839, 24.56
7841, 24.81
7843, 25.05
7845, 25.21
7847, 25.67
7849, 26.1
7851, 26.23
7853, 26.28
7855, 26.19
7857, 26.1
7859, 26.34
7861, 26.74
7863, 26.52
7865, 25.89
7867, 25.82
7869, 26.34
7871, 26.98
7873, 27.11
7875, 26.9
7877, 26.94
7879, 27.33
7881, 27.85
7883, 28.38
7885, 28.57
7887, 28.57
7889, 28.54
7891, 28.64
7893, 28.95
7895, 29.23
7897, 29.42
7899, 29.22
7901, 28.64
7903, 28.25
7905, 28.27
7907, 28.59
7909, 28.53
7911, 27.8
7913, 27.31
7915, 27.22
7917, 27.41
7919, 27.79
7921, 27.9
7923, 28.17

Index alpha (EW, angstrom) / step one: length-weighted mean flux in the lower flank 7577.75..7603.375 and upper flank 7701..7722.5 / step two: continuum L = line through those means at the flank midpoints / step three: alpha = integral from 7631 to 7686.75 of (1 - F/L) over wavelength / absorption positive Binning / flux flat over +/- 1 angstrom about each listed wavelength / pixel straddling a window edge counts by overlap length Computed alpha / 5.1 angstrom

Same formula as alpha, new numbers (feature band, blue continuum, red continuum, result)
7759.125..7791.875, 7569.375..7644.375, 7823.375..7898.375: 5.44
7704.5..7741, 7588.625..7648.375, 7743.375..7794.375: 2.16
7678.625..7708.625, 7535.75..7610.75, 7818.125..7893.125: 9.12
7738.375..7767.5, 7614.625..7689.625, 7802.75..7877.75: 2.75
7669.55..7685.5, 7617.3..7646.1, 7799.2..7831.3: 4.38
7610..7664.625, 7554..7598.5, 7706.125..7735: 2.53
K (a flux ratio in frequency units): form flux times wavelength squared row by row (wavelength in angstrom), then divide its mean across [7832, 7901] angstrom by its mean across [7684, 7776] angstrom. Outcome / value 1.21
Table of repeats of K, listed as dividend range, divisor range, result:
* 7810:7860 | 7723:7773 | 1.11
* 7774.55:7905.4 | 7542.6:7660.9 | 0.88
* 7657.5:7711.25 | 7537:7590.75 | 0.62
